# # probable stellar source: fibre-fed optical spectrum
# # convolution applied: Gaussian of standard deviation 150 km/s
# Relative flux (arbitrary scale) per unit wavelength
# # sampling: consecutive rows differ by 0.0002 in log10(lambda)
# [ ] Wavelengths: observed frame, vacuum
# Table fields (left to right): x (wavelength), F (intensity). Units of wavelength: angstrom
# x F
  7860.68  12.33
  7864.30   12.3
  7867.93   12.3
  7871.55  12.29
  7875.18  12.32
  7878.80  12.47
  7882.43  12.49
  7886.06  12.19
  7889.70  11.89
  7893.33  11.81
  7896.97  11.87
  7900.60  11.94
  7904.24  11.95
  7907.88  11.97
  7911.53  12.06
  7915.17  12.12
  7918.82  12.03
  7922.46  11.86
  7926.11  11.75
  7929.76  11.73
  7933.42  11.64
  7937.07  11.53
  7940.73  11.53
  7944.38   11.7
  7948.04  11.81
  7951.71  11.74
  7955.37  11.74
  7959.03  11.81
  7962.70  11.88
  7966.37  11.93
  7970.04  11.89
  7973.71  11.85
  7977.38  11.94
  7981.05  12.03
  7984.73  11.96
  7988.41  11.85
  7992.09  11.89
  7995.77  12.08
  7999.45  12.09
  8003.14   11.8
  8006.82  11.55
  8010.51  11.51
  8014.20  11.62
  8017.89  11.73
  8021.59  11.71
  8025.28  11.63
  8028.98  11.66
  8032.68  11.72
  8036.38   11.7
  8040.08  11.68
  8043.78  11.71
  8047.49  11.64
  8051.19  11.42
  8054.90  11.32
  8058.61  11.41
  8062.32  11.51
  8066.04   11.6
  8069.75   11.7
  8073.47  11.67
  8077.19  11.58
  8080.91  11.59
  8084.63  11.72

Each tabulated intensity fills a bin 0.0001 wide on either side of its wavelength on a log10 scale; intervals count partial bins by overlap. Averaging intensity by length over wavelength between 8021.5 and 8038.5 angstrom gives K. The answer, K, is 11.7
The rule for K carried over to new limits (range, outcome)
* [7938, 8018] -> 11.8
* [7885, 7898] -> 11.9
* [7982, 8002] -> 12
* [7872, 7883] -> 12.4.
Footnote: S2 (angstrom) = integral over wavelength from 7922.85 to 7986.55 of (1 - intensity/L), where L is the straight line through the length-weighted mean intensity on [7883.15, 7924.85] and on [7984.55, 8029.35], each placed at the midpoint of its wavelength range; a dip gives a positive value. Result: 0.5 angstrom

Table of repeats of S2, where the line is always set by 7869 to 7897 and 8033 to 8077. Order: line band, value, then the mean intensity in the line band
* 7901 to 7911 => 0.1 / 12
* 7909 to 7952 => 0.8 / 11.8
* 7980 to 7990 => -0.1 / 11.9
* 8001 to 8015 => 0.1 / 11.6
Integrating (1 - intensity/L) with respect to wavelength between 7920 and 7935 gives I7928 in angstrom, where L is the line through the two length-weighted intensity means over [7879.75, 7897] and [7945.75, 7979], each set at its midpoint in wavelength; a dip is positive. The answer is 0.25 angstrom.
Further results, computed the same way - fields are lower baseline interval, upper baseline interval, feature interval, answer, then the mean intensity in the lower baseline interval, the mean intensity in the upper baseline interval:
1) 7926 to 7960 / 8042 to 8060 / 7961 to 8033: -1.37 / 11.7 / 11.5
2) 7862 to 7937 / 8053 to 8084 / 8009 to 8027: 0.09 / 12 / 11.6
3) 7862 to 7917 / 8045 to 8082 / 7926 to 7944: 0.52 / 12.1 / 11.5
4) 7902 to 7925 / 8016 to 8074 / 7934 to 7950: 0.36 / 12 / 11.6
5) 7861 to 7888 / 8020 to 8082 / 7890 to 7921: 0.61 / 12.3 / 11.6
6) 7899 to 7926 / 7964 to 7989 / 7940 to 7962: 0.38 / 12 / 11.9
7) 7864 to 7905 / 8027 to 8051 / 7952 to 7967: 0.12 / 12.2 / 11.7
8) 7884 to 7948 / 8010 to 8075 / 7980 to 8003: -0.51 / 11.9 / 11.6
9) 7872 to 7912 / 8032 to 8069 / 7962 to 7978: -0.08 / 12.1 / 11.6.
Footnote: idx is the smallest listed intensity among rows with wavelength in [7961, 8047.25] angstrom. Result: 11.51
